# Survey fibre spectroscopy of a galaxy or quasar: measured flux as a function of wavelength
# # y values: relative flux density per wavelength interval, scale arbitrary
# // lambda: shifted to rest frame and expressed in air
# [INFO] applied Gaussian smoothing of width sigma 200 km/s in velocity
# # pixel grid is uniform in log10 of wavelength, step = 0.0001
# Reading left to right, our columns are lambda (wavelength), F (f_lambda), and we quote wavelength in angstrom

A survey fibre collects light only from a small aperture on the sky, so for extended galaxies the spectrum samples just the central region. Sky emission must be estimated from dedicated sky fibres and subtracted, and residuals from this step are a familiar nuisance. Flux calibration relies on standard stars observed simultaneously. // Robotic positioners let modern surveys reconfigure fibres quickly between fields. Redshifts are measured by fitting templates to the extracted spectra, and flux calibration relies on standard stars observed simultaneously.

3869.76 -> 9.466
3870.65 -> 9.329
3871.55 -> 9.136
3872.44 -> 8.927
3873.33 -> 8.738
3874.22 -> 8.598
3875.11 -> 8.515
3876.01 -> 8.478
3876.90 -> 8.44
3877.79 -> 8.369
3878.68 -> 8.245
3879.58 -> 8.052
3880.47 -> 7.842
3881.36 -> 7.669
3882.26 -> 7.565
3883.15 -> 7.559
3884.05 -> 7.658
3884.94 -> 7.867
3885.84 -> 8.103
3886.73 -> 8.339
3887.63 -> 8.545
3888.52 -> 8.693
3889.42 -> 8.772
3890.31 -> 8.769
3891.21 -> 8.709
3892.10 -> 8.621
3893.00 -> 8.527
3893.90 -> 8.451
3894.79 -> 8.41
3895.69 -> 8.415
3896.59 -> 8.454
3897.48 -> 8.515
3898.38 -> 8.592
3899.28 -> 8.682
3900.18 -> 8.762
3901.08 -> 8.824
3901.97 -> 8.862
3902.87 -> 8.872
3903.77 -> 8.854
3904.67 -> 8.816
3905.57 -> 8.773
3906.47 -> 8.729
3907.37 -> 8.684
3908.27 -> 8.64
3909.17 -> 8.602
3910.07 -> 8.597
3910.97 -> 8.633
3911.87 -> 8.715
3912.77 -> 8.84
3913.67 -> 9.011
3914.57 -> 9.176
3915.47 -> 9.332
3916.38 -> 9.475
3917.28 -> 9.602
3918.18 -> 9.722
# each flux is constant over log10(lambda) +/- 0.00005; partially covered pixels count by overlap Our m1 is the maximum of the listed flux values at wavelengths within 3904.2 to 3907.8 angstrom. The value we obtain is 8.816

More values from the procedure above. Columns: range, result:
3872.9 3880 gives 8.738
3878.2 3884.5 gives 8.245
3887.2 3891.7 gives 8.772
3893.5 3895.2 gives 8.451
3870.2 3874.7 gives 9.329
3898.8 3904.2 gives 8.872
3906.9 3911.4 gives 8.684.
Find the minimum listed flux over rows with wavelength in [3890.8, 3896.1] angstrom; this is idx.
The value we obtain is 8.41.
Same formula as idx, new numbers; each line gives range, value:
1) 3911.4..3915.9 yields 8.715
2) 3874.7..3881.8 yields 7.669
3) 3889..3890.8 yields 8.769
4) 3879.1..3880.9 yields 7.842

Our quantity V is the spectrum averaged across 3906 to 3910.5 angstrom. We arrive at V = 8.65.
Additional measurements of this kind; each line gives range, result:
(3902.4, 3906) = 8.82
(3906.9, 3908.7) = 8.66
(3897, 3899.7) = 8.6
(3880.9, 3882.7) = 7.61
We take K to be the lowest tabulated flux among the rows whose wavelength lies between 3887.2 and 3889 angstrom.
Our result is 8.545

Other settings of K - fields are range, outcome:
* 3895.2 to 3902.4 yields 8.415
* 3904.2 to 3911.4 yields 8.597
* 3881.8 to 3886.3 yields 7.559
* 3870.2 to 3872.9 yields 8.927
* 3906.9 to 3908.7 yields 8.64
